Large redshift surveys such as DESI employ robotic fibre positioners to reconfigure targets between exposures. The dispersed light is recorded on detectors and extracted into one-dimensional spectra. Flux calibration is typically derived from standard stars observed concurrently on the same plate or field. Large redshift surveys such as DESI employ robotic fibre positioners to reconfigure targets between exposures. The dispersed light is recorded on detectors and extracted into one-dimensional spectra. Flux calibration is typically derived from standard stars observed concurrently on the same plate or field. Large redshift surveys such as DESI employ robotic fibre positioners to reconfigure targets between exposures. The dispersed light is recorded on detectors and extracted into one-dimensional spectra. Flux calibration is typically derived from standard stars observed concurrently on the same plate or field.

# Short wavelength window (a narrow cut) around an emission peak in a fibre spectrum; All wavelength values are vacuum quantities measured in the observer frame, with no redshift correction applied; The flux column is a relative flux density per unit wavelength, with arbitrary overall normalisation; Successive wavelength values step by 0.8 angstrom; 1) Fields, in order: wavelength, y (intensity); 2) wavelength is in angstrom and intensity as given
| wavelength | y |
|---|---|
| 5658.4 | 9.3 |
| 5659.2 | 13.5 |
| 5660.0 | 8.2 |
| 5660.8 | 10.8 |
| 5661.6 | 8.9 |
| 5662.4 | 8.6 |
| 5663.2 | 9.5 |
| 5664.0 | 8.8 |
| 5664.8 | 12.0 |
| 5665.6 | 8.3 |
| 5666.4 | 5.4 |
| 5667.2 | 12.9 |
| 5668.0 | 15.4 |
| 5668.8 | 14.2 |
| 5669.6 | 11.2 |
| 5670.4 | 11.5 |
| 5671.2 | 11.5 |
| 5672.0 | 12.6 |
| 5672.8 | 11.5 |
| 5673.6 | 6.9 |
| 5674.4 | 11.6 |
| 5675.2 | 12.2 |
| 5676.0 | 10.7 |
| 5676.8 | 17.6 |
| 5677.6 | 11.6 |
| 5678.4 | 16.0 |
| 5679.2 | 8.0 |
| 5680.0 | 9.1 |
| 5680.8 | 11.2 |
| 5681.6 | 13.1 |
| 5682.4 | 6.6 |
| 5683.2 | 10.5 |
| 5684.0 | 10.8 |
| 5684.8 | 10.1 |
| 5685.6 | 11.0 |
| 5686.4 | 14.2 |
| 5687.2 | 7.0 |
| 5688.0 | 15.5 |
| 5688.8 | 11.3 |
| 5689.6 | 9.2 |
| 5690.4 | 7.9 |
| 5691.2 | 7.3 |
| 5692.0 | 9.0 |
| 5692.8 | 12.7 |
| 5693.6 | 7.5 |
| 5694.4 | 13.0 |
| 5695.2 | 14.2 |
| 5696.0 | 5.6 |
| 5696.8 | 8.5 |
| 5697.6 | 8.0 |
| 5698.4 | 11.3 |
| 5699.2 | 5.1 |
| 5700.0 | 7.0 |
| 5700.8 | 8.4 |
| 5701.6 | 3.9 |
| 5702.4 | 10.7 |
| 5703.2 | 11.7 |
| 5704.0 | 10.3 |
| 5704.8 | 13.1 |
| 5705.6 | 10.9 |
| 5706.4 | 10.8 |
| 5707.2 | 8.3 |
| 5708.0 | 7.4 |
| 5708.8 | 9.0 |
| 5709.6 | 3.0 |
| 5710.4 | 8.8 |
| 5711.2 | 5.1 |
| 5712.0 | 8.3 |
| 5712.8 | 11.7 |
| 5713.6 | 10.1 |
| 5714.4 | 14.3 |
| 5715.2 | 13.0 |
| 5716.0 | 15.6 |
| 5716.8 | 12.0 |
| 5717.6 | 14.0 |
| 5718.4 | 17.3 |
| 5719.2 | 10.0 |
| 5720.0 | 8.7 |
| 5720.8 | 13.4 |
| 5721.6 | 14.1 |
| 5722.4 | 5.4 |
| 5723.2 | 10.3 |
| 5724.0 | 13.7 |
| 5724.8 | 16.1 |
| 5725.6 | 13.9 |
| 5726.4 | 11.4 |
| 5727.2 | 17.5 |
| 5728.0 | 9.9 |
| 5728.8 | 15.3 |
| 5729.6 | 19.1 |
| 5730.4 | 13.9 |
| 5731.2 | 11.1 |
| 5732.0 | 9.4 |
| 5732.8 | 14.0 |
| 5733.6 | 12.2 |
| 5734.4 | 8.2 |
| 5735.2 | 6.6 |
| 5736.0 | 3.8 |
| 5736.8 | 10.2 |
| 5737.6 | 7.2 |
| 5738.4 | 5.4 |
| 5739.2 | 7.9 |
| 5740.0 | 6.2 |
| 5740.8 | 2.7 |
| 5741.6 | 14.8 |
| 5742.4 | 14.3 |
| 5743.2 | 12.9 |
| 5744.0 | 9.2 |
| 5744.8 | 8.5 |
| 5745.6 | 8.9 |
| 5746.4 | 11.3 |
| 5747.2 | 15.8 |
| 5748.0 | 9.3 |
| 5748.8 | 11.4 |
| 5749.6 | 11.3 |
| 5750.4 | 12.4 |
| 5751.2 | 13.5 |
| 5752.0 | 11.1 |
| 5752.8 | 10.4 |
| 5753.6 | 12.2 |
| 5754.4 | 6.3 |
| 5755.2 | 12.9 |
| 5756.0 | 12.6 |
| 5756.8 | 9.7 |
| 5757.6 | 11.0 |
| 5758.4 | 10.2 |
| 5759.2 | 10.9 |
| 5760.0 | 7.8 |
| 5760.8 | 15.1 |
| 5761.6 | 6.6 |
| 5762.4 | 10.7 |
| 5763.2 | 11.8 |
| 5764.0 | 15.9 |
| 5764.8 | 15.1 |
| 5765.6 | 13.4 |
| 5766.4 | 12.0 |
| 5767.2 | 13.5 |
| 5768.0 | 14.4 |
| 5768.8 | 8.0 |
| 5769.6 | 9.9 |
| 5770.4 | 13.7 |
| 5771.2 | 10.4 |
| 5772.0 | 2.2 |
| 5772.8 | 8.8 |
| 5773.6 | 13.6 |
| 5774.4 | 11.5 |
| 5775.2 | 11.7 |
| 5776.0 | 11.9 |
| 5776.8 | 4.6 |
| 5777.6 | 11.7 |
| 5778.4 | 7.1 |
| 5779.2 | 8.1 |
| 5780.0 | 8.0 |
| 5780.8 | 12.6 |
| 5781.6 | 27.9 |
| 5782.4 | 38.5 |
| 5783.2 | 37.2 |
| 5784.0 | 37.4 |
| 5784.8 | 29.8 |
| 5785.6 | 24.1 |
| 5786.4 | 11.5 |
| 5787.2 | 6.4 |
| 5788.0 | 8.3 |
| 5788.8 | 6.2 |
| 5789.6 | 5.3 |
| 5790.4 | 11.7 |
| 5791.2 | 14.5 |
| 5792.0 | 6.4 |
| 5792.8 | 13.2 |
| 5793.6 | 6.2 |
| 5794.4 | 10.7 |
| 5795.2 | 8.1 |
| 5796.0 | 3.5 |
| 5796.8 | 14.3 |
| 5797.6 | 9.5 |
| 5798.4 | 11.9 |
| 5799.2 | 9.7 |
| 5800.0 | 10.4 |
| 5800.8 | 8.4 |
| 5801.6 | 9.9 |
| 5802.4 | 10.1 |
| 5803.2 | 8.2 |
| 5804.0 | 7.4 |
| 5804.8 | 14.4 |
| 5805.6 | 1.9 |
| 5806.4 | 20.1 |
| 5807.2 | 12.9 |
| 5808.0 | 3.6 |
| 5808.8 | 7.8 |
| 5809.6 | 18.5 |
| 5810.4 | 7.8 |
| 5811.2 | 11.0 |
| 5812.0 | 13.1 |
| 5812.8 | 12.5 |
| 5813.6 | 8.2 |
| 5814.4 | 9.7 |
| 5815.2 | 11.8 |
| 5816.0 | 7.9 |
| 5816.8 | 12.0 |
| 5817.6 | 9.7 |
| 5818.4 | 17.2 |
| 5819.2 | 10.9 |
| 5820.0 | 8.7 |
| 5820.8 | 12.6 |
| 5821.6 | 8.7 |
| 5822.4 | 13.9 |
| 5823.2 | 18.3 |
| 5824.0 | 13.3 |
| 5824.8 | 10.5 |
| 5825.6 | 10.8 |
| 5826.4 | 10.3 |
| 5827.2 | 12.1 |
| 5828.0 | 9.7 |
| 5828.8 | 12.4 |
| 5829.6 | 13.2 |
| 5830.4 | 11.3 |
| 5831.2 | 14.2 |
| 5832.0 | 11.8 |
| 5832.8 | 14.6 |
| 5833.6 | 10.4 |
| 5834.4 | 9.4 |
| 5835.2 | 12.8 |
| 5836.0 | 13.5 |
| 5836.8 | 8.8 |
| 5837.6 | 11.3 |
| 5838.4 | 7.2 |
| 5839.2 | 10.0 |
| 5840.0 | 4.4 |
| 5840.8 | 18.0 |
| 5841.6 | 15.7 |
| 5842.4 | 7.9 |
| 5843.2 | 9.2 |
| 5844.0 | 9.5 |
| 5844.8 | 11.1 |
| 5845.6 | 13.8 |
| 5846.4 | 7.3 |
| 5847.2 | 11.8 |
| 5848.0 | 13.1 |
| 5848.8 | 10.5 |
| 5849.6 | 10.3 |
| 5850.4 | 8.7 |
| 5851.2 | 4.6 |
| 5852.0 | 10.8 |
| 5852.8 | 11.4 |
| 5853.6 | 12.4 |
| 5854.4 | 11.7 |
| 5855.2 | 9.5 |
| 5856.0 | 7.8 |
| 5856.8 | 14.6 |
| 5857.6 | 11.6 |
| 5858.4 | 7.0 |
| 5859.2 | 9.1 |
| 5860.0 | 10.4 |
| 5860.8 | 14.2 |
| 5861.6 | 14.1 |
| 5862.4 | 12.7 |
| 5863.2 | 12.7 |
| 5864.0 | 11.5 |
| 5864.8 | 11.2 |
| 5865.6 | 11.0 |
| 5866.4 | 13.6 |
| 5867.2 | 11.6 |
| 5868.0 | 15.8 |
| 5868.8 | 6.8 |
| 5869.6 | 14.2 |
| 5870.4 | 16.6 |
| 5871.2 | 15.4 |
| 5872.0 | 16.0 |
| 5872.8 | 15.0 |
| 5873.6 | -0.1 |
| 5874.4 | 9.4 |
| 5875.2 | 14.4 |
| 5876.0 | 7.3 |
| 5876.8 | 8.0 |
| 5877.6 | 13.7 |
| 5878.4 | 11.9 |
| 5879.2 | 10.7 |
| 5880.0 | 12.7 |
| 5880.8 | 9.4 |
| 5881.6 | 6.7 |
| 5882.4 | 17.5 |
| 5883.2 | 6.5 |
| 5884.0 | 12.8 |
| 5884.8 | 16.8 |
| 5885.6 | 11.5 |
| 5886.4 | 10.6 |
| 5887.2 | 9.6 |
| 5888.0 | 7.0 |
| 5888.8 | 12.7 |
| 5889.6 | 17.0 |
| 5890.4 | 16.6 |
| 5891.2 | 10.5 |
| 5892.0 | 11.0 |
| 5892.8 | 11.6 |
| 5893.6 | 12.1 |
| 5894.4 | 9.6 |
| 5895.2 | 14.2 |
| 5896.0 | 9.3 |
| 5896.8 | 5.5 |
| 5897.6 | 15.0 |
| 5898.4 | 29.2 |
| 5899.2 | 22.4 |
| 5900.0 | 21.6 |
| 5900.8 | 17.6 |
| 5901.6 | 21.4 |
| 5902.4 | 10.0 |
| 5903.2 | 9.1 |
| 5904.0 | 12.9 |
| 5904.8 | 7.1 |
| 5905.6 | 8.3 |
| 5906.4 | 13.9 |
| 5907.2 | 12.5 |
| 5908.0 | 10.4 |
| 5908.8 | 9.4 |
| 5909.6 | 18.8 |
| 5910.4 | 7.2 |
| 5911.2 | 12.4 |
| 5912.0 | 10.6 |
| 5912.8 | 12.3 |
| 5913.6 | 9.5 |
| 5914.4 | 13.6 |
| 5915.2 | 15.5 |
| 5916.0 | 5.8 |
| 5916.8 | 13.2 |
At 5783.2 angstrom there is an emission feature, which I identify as H-beta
